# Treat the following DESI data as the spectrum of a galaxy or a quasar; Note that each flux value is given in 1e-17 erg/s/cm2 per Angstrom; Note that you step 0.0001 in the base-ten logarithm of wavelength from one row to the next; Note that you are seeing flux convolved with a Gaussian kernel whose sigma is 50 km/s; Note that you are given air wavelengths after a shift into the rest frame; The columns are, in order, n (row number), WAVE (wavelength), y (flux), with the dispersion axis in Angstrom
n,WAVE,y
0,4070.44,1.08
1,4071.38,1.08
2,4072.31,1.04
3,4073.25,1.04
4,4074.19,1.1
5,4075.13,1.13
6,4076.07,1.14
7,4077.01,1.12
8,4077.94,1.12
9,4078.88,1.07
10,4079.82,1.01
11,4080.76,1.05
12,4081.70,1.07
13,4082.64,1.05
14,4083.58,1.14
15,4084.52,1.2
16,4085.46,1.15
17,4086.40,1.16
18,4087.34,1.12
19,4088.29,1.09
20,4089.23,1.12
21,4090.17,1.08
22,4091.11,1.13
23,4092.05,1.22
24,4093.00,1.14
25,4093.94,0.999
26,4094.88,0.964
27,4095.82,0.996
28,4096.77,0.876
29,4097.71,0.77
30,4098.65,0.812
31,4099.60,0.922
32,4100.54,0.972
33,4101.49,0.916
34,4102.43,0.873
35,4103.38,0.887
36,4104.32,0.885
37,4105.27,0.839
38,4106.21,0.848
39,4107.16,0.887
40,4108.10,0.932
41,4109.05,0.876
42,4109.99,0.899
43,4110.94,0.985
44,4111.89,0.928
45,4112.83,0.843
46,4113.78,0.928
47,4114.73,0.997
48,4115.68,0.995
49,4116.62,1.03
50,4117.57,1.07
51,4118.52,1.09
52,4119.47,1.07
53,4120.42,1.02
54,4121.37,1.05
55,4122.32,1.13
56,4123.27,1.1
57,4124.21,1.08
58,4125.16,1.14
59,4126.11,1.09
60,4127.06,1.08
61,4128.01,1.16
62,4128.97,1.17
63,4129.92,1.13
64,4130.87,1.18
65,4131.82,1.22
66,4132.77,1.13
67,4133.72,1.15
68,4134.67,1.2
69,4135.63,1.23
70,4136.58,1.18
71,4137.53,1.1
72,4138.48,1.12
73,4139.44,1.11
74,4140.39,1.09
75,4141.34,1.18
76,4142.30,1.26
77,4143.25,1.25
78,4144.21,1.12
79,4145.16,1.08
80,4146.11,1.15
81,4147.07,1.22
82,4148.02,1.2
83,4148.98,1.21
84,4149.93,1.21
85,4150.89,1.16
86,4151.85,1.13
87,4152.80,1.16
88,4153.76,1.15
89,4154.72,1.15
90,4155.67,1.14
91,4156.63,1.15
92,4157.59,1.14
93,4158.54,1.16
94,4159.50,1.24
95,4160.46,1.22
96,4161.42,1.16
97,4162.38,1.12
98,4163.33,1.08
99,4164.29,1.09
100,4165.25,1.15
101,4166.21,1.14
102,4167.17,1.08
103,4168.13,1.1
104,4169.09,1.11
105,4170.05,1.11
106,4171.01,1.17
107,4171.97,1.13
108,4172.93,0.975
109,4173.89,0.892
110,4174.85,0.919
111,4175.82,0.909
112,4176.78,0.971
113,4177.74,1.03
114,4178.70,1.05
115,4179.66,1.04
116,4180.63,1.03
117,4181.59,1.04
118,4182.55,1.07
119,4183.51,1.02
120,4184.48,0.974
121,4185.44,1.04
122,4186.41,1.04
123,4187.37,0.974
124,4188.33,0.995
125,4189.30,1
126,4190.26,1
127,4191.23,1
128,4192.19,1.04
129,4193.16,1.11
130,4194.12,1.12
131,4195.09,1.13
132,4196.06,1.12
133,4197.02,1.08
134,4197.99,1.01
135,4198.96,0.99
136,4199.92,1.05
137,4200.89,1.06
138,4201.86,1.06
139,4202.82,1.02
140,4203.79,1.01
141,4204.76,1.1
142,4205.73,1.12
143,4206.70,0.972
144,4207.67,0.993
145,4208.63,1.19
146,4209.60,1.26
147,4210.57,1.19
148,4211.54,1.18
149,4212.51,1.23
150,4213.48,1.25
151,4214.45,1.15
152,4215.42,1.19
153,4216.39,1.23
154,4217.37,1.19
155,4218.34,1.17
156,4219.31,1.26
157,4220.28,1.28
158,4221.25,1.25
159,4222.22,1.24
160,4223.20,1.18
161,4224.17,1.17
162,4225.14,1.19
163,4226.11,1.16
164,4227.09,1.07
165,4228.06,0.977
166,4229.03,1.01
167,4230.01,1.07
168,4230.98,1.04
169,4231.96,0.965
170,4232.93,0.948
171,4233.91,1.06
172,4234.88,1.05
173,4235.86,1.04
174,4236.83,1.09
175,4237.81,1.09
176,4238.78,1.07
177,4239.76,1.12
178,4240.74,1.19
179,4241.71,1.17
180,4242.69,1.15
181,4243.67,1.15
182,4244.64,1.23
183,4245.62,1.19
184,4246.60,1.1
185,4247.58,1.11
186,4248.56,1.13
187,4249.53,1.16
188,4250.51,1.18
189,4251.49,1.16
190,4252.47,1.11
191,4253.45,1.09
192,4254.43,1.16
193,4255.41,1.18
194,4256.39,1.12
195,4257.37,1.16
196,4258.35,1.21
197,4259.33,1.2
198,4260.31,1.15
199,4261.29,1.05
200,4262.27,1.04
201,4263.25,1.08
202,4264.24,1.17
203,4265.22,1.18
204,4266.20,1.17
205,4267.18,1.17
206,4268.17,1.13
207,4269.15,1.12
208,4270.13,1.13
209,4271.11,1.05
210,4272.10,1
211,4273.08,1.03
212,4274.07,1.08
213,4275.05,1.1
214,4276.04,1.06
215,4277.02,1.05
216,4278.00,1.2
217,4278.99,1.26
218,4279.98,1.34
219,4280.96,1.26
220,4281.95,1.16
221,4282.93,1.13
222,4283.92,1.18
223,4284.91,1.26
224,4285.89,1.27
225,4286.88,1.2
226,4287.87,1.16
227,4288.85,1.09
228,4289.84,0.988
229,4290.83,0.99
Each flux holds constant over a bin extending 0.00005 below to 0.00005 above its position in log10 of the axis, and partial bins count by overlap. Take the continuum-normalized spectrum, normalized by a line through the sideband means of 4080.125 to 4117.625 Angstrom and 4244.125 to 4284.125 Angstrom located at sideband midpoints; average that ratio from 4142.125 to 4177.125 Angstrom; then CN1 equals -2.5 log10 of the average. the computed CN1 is -0.079 mag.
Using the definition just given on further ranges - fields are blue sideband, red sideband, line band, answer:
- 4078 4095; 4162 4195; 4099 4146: 0.03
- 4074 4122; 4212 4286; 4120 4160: -0.10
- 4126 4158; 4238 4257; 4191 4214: 0.05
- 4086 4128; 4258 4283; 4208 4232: -0.07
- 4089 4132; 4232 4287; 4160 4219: -0.01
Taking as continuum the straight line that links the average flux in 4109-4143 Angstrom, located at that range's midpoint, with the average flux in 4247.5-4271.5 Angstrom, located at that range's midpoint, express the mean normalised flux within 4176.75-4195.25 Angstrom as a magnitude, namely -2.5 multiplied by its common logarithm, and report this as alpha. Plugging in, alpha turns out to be 0.08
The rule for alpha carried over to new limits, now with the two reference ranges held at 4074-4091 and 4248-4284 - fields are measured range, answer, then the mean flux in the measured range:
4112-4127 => 0.073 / 1.04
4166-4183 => 0.082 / 1.04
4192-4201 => 0.054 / 1.07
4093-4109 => 0.222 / 0.905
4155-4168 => -0.021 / 1.14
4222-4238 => 0.056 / 1.08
